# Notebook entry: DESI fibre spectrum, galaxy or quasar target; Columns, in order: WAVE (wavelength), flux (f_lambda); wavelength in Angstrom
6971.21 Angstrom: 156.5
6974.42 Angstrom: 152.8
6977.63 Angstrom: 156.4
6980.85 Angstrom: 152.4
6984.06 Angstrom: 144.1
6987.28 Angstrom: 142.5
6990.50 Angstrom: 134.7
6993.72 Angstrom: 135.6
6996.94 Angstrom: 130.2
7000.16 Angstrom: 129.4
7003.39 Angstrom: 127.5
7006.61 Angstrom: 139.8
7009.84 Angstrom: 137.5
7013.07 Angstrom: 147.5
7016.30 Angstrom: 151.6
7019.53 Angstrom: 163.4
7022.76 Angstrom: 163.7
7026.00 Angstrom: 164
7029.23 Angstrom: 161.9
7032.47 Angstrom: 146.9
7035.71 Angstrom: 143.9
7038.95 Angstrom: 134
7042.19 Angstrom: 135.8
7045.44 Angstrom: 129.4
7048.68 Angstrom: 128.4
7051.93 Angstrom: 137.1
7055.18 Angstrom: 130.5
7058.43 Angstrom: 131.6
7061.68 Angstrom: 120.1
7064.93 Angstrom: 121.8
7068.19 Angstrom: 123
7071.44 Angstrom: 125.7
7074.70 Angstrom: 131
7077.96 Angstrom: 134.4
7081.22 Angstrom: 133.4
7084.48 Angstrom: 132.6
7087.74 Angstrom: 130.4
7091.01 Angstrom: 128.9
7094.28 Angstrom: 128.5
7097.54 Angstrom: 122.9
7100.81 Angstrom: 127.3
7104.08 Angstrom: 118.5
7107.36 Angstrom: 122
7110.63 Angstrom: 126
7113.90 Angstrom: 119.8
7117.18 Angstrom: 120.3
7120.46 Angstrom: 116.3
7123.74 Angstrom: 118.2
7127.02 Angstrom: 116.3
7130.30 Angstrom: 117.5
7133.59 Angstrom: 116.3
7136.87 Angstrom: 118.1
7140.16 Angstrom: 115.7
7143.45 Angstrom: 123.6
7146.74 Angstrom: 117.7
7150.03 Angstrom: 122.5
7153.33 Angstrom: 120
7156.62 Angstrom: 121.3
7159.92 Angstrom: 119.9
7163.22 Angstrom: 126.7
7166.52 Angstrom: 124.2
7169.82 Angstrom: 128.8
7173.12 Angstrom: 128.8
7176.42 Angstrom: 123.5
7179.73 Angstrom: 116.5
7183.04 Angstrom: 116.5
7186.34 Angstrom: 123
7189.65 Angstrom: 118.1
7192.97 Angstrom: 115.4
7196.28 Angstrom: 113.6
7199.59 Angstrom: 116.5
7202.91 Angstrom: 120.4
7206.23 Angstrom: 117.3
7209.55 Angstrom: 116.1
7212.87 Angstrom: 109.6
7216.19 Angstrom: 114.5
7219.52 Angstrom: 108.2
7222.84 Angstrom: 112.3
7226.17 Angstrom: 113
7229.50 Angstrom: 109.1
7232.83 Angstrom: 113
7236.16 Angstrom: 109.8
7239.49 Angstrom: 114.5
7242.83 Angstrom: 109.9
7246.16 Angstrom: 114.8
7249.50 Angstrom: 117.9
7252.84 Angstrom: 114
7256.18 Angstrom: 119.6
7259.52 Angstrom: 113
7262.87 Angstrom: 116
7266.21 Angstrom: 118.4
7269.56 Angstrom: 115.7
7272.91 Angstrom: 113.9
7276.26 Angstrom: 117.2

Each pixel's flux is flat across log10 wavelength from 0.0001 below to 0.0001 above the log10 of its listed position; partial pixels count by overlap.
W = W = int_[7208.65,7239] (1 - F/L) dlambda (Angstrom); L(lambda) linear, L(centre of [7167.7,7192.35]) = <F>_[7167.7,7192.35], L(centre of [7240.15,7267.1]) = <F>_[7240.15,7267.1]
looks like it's 1.61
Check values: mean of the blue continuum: 122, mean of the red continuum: 115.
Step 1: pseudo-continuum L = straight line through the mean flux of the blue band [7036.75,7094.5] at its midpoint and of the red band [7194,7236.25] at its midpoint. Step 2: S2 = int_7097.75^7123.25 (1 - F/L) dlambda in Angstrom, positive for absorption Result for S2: 0.7 Angstrom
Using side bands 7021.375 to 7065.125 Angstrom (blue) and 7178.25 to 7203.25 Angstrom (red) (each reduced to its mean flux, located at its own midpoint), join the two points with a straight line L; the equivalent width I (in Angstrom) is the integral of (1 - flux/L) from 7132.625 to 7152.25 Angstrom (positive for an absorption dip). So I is 0.9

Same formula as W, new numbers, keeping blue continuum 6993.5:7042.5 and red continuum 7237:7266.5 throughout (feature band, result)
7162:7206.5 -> 1.10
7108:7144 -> 3.39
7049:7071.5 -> 1.99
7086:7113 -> 1.84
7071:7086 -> 0.59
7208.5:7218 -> 0.54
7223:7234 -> 0.59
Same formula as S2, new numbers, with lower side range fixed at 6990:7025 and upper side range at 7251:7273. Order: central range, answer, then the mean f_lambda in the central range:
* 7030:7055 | 0.3 Angstrom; 137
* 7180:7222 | 2.3 Angstrom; 116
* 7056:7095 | 2.0 Angstrom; 128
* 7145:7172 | 0.8 Angstrom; 123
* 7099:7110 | 0.8 Angstrom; 123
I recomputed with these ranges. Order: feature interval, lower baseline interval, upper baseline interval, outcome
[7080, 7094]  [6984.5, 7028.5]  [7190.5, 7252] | 0.2 Angstrom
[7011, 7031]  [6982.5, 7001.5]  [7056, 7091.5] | -3.7 Angstrom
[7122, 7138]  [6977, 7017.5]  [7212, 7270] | 1.1 Angstrom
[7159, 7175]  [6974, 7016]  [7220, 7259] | -0.6 Angstrom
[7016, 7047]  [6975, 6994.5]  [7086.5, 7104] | -2.7 Angstrom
